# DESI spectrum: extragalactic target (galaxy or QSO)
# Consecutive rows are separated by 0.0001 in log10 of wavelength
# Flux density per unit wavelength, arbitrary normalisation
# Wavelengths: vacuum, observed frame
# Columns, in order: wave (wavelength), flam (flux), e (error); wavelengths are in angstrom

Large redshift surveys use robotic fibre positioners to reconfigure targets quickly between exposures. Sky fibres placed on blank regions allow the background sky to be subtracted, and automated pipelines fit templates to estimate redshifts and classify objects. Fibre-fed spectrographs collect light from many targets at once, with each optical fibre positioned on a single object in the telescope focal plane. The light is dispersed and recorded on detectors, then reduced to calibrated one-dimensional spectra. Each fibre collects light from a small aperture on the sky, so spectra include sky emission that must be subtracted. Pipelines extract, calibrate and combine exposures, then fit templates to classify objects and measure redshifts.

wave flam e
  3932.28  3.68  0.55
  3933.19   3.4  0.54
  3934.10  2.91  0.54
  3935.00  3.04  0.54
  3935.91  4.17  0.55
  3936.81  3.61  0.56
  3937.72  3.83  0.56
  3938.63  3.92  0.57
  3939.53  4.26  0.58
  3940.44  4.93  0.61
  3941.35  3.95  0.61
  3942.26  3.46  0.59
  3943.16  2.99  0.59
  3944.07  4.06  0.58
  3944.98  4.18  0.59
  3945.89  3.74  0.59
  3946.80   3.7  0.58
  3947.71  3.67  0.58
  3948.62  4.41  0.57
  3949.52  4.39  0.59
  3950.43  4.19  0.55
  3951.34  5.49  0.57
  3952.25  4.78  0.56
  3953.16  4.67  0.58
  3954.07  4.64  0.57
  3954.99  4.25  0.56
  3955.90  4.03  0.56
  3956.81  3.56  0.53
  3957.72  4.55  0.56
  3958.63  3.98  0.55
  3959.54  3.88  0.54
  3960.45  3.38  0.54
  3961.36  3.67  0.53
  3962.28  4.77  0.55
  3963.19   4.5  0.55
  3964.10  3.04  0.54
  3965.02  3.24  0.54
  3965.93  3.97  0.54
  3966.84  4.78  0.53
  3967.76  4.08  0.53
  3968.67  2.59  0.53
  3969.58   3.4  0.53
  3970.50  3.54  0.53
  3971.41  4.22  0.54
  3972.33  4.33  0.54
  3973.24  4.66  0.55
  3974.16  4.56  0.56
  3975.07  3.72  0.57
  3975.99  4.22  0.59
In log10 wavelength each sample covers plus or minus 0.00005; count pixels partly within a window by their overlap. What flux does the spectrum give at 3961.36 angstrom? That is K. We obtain 3.67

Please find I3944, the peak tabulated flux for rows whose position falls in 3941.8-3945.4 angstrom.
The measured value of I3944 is 4.18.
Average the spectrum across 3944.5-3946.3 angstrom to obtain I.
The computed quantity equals 3.96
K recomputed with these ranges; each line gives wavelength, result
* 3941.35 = 3.95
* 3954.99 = 4.25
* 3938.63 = 3.92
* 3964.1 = 3.04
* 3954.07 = 4.64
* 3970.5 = 3.54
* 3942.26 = 3.46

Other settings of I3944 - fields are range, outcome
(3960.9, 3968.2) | 4.78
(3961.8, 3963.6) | 4.77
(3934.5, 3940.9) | 4.93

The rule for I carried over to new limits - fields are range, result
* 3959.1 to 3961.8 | 3.65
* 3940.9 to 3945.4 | 3.73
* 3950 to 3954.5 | 4.76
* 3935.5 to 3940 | 3.96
